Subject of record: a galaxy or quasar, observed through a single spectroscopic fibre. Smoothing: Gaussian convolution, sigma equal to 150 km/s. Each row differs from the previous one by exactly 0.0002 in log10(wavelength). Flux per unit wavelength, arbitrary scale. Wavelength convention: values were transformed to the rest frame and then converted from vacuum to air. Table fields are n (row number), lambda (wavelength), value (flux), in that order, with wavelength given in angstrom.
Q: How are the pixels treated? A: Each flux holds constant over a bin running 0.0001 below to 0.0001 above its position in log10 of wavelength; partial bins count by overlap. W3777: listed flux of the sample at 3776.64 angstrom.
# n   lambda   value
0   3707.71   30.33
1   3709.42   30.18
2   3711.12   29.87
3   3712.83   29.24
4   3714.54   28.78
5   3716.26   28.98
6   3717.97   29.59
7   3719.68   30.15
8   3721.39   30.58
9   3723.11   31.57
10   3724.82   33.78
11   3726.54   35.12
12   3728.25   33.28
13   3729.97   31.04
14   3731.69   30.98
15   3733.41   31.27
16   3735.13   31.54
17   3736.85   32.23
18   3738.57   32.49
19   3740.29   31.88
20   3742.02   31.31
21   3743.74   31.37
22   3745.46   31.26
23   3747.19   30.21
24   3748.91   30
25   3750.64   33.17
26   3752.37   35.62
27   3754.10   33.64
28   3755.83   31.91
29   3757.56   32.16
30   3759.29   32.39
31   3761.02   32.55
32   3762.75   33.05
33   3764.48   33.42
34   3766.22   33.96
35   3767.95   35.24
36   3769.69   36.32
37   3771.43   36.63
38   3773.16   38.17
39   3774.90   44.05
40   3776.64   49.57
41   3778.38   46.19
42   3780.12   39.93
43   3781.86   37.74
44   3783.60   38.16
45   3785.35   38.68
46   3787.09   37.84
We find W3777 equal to 49.57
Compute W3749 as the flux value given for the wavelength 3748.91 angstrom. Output 30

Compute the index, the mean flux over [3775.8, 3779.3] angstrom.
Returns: 47.8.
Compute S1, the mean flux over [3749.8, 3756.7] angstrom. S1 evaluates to 33.6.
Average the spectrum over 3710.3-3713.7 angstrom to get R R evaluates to 29.5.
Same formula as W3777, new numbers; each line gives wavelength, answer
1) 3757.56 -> 32.16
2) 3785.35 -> 38.68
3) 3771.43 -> 36.63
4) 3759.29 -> 32.39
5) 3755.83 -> 31.91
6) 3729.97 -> 31.04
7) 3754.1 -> 33.64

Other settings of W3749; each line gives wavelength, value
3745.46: 31.26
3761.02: 32.55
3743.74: 31.37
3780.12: 39.93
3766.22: 33.96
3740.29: 31.88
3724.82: 33.78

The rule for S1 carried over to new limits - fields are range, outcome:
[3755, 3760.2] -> 32.2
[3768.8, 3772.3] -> 36.5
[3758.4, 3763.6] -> 32.7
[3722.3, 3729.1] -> 33.5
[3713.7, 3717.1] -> 28.8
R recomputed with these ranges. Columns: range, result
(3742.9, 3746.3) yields 31.4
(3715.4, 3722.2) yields 29.8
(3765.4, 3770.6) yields 35.2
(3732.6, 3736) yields 31.4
